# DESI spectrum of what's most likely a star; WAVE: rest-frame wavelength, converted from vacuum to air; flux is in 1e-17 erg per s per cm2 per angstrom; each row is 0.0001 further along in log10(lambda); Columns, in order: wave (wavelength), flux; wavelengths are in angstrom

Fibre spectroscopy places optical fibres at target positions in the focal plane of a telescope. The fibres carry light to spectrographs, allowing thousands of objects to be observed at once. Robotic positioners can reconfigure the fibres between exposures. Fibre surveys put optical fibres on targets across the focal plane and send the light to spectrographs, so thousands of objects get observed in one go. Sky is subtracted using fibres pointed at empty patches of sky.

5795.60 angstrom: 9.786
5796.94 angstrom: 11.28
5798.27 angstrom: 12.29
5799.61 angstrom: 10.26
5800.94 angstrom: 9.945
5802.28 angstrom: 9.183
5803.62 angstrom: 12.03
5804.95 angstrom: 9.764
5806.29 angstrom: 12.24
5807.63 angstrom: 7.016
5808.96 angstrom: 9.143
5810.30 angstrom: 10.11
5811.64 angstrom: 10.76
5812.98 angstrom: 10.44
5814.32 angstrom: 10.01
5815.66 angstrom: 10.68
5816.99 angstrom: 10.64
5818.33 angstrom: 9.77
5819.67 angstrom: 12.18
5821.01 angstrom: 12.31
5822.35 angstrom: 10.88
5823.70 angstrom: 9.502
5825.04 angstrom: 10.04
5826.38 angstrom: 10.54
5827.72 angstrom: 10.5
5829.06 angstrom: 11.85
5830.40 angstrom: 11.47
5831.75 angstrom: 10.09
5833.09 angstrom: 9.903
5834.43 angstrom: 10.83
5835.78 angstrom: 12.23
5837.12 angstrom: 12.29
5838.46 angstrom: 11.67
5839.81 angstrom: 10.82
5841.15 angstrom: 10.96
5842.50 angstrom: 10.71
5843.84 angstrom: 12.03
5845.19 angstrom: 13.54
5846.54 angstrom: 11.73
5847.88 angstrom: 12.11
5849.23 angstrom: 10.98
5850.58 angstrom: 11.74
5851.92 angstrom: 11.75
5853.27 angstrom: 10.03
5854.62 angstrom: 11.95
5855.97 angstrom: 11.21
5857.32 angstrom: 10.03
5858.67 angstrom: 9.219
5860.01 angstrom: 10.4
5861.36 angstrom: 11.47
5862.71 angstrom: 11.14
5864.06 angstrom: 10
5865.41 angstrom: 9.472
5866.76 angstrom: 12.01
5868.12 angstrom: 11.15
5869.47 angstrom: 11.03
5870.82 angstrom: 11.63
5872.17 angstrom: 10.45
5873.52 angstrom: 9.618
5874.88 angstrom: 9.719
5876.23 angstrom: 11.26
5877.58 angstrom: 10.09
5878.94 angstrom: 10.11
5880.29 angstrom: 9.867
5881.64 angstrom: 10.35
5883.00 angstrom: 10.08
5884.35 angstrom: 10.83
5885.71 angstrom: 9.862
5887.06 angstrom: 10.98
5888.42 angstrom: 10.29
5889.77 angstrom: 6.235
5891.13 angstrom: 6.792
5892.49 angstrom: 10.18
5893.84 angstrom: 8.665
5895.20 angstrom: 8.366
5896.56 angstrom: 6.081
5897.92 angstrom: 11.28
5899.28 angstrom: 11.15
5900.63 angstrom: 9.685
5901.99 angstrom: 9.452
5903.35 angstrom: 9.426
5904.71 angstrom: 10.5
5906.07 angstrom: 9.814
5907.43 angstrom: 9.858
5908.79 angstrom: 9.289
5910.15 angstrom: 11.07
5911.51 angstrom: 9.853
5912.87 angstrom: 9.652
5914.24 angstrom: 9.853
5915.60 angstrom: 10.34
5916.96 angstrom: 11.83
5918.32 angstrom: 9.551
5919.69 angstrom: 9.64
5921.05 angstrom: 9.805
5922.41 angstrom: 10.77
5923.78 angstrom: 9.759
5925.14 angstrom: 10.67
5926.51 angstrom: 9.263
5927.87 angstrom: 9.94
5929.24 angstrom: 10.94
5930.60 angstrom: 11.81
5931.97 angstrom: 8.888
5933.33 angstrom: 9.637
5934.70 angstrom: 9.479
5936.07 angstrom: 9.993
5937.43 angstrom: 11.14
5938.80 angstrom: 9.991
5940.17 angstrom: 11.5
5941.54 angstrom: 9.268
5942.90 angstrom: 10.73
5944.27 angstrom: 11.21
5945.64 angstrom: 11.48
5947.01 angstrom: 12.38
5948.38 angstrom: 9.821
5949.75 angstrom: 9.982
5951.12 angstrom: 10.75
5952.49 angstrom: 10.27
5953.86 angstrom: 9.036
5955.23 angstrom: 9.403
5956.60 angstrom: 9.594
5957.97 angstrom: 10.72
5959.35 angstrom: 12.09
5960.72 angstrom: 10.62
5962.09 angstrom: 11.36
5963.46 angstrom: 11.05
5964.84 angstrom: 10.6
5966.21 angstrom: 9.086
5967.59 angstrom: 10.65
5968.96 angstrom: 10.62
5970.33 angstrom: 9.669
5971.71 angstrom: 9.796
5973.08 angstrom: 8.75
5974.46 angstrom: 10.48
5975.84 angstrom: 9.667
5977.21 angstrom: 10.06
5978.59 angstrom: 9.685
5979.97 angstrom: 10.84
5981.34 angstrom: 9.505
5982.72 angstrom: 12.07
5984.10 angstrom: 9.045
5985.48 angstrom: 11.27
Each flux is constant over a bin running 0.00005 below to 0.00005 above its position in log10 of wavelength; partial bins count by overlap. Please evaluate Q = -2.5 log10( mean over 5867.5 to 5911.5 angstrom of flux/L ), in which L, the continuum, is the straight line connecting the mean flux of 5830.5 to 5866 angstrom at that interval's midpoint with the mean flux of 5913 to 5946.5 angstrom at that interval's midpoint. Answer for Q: 0.090 mag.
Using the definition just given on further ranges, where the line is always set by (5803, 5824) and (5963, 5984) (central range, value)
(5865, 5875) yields -0.04 mag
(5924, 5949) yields -0.02 mag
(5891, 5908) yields 0.10 mag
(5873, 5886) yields 0.02 mag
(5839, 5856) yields -0.11 mag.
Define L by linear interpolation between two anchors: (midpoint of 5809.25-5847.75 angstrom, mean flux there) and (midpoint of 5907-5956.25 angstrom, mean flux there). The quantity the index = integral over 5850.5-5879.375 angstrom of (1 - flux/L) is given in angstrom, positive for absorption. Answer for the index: 0.2 angstrom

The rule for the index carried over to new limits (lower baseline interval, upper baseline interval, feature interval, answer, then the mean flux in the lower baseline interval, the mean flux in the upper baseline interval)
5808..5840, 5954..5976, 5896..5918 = 1.0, 10.7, 10.2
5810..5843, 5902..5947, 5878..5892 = 1.2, 10.9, 10.2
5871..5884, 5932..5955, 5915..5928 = 0.2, 10.2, 10.4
